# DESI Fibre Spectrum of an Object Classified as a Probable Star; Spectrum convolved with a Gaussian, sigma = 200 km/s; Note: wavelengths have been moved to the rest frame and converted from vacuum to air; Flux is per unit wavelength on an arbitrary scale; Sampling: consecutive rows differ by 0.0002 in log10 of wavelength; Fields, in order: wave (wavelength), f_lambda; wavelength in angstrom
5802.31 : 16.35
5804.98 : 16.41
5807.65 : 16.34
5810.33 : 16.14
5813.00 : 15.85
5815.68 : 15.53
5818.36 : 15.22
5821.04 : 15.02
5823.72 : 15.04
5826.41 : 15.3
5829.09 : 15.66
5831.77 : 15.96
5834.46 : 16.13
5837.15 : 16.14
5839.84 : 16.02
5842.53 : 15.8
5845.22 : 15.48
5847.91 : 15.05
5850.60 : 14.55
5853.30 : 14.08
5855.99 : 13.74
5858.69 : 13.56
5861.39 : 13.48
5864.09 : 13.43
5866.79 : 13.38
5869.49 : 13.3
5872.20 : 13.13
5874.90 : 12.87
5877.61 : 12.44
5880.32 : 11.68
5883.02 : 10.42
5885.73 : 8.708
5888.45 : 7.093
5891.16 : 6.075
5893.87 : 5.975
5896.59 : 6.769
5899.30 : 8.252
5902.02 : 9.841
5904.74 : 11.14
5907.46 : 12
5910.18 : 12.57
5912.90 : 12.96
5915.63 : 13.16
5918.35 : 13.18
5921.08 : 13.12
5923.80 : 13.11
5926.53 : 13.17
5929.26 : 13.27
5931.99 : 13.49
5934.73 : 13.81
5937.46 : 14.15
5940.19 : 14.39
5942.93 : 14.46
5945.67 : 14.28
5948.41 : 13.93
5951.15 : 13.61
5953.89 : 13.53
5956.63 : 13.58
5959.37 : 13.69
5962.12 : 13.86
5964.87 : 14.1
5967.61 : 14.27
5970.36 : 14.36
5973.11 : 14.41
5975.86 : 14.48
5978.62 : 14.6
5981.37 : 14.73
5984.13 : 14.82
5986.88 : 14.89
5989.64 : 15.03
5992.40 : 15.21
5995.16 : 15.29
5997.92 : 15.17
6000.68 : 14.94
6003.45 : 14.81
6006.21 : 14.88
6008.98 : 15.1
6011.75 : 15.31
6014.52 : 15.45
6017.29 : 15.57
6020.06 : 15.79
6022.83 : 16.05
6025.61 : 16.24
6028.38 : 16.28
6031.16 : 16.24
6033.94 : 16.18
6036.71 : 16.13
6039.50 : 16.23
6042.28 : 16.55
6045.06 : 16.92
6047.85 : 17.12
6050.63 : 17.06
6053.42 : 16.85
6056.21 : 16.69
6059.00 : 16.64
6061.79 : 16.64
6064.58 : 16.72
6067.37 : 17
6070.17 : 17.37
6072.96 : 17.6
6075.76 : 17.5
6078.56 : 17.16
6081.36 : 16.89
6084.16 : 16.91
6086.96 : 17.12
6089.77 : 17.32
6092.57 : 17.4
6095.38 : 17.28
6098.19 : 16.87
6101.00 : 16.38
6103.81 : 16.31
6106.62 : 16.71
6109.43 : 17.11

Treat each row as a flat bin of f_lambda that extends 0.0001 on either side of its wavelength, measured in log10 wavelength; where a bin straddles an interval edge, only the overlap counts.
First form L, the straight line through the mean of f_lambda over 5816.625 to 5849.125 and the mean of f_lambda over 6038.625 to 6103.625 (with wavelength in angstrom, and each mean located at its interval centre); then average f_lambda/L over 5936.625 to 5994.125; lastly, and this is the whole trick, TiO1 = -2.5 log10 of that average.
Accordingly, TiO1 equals 0.14 mag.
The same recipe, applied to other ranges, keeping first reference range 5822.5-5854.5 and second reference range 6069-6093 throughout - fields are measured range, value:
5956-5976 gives 0.16 mag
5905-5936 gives 0.23 mag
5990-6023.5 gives 0.10 mag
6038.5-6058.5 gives 0.01 mag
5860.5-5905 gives 0.45 mag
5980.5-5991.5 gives 0.11 mag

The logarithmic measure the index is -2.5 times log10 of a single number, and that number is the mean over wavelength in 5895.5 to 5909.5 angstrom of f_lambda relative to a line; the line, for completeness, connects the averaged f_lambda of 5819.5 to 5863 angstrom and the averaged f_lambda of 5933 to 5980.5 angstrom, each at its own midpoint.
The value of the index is 0.428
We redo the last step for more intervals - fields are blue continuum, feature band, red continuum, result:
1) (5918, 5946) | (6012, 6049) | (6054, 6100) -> -0.01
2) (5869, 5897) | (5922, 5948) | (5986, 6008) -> -0.13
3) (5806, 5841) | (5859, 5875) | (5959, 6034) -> 0.17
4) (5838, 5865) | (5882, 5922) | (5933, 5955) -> 0.38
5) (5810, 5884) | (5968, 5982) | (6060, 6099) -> 0.10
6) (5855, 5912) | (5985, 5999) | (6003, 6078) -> -0.03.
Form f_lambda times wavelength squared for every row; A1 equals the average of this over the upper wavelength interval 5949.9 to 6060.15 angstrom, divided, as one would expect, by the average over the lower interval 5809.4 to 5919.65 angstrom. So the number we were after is 1.24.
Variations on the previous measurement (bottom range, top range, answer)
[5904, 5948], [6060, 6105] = 1.35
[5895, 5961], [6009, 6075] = 1.34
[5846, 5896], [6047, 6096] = 1.55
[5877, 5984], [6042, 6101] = 1.43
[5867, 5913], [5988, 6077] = 1.64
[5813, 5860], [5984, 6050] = 1.10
